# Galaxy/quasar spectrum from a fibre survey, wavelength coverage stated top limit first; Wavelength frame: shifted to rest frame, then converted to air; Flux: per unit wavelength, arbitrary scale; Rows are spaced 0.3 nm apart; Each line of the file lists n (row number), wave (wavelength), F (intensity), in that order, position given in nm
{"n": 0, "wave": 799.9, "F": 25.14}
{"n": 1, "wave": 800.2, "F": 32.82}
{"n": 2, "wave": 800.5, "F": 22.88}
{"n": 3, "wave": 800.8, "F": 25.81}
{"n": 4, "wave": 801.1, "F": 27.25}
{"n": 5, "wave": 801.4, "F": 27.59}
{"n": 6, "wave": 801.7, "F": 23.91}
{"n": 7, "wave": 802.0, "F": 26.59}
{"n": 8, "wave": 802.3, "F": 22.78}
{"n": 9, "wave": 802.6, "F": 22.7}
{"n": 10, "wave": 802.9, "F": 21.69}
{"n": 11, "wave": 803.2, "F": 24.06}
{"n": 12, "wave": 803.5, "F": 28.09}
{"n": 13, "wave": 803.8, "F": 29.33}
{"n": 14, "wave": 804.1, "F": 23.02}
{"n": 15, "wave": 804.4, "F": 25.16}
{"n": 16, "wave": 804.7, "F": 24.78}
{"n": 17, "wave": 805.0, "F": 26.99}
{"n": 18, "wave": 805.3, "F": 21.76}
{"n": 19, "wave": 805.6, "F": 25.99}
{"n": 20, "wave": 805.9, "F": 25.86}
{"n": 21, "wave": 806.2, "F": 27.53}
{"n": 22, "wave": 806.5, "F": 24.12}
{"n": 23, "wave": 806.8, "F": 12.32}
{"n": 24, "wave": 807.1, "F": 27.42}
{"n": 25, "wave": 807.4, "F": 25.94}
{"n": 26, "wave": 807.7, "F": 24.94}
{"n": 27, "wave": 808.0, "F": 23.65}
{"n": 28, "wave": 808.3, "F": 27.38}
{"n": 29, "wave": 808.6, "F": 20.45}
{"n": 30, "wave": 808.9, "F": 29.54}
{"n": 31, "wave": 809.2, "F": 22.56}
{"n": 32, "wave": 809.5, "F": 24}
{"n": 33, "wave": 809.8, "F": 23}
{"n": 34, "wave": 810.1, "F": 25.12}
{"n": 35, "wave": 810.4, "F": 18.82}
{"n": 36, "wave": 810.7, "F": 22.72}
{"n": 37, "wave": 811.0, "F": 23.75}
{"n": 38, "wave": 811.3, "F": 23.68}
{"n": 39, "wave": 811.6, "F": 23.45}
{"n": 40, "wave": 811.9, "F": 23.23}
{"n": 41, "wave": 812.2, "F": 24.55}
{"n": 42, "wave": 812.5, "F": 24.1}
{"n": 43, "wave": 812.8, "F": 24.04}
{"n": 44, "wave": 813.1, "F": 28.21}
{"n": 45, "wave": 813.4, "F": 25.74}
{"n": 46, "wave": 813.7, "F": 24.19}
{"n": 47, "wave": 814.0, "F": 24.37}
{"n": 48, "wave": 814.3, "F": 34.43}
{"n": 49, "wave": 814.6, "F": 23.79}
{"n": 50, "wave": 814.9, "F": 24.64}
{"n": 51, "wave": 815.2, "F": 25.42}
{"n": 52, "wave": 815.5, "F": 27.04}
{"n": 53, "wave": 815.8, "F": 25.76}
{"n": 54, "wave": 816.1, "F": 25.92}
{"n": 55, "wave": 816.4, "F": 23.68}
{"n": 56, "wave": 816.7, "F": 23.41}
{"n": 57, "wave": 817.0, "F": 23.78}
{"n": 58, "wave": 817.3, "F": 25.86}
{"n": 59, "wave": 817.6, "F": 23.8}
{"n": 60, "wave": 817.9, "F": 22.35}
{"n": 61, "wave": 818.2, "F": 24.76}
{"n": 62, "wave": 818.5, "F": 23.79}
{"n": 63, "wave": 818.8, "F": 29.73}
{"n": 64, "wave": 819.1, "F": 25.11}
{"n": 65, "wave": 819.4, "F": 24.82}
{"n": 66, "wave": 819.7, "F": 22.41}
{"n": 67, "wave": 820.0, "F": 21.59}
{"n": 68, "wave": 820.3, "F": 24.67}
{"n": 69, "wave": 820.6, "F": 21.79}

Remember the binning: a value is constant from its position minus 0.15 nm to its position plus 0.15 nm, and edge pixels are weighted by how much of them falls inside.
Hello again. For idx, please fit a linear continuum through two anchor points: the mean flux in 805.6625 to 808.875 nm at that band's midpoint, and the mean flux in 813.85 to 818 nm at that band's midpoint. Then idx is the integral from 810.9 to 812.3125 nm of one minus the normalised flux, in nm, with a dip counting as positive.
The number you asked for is 0.06 nm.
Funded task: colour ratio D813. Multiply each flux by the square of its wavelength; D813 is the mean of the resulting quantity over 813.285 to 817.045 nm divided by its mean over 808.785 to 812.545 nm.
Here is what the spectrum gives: 1.1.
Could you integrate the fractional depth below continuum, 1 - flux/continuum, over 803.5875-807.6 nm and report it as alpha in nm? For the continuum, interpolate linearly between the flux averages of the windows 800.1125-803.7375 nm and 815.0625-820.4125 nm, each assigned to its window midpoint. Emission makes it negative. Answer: 0.10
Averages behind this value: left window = 25.5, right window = 24.7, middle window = 24.7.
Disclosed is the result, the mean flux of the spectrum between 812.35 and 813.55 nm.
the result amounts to 25.5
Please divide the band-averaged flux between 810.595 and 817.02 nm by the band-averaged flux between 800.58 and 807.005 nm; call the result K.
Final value 1.02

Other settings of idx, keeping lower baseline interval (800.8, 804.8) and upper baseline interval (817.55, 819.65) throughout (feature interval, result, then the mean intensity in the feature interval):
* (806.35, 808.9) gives 0.145 nm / 23.6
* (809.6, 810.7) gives 0.113 nm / 22.4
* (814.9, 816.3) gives -0.050 nm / 25.8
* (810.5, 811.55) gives 0.077 nm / 23.2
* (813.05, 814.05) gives -0.022 nm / 25.5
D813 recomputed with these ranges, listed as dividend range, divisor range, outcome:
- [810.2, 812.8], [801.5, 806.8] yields 0.96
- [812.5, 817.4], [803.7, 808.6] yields 1.06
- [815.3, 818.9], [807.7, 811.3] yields 1.07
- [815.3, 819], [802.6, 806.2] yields 1.03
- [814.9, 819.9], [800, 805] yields 1.01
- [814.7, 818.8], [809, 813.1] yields 1.07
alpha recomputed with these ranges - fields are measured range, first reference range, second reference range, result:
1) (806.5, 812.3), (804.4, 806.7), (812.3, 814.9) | 0.45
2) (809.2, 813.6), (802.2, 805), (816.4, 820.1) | 0.12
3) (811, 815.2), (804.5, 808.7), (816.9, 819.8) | -0.12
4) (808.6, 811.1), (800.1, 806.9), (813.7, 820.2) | 0.15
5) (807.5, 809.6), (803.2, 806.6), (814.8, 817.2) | 0.06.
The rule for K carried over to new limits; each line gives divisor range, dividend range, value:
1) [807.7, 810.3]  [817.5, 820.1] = 1.00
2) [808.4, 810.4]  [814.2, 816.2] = 1.12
